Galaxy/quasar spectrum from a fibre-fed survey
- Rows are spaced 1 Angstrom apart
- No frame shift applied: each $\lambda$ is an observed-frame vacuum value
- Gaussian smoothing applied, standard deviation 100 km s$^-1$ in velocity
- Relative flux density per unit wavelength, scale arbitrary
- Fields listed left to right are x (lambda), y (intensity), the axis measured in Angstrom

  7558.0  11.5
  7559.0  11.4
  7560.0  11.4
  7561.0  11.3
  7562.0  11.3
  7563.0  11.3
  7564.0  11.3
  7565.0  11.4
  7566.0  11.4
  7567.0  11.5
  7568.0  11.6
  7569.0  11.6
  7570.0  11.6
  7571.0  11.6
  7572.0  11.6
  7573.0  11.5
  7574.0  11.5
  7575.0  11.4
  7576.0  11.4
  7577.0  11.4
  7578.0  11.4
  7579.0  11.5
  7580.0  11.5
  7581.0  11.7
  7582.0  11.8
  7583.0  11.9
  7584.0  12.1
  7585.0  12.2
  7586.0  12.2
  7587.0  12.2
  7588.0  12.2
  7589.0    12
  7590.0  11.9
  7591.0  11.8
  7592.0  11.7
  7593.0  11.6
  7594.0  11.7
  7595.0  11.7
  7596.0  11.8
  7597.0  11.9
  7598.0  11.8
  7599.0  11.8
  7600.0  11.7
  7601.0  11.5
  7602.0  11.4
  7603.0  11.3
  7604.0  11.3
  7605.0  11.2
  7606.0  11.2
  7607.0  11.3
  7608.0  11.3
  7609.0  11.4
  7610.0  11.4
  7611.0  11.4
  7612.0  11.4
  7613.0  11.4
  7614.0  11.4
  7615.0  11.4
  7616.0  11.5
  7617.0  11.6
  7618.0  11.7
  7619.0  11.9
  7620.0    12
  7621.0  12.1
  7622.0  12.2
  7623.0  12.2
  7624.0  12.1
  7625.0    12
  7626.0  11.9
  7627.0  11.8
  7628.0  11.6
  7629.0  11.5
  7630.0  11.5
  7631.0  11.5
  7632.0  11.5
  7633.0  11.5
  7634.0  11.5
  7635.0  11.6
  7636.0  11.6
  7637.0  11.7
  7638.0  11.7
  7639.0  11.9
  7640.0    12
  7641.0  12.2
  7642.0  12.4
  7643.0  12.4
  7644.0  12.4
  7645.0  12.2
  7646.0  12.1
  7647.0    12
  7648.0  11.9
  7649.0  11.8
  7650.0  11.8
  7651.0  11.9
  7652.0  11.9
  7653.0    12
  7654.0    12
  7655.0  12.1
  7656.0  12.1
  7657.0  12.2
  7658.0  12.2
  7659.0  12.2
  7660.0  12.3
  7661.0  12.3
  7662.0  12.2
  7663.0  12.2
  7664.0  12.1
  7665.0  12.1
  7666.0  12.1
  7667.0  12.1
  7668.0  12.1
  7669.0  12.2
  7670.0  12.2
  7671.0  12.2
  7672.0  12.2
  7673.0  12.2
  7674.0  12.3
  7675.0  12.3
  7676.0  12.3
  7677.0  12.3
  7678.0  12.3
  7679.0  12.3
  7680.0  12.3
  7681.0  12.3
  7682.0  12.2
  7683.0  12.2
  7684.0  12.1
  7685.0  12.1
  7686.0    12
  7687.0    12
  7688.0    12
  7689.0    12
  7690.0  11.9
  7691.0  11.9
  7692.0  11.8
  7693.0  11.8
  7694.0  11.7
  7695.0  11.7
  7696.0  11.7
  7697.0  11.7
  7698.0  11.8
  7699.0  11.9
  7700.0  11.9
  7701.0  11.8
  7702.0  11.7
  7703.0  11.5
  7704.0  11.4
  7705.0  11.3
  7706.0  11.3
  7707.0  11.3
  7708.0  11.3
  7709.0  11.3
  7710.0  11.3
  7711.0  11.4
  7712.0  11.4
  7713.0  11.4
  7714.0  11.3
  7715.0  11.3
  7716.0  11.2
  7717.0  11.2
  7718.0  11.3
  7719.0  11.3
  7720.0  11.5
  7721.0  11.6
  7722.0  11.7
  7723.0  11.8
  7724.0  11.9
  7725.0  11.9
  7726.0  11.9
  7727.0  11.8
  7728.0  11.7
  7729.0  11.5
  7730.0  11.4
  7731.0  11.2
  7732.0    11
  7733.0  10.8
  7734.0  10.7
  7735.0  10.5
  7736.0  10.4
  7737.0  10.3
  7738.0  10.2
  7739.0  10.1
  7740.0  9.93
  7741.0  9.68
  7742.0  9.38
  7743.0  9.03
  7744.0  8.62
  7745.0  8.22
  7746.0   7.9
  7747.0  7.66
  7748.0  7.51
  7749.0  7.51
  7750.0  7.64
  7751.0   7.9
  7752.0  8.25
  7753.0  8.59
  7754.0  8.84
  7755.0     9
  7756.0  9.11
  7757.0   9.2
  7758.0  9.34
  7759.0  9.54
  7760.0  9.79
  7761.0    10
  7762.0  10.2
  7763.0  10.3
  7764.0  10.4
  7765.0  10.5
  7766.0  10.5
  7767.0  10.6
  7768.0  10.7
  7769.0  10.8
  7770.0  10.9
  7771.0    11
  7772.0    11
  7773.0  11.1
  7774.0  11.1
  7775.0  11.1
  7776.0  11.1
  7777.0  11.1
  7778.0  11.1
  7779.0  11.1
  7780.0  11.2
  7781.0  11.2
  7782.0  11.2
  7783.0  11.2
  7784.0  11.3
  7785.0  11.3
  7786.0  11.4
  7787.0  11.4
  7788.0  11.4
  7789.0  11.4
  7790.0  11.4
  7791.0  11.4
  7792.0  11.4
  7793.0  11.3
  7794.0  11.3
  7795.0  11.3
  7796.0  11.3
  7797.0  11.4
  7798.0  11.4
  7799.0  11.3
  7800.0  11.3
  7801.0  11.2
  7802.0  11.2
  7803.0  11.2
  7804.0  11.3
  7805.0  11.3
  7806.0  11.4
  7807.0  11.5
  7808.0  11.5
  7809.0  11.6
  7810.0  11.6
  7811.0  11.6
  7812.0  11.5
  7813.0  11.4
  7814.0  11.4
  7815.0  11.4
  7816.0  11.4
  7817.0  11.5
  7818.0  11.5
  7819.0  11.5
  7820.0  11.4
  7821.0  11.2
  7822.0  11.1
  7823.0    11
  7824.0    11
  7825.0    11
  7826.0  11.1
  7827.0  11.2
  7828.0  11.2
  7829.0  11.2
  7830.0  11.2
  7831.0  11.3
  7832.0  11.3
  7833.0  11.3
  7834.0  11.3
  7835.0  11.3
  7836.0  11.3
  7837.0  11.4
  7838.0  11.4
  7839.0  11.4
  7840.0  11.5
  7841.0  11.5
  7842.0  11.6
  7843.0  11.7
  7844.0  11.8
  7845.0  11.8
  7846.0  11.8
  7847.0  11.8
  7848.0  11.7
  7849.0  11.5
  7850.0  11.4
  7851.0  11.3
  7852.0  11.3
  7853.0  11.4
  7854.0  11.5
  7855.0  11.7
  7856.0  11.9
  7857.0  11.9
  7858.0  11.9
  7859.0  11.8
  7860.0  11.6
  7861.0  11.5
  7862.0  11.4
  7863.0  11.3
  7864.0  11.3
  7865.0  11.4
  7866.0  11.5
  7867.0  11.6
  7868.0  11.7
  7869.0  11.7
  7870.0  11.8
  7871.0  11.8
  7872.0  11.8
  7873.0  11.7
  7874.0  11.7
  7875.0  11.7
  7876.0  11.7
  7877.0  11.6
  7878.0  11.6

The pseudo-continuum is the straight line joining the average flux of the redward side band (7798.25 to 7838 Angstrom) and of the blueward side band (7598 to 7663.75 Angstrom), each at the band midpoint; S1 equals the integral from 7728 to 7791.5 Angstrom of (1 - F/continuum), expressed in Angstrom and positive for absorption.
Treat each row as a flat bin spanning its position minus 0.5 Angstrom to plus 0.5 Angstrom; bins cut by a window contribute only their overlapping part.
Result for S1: 7.1 Angstrom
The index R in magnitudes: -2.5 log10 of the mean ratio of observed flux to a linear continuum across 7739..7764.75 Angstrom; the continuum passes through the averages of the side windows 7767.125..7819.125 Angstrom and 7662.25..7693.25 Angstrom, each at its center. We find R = 0.28 mag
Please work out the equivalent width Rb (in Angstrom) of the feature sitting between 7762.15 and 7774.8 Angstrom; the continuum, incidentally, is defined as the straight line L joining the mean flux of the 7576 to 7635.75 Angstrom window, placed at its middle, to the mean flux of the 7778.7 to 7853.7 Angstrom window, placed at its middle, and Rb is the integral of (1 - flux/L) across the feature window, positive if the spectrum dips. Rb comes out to 0.8 Angstrom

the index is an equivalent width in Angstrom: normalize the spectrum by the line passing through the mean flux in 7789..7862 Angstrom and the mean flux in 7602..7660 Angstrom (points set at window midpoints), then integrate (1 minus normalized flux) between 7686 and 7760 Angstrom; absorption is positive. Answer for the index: 6.0 Angstrom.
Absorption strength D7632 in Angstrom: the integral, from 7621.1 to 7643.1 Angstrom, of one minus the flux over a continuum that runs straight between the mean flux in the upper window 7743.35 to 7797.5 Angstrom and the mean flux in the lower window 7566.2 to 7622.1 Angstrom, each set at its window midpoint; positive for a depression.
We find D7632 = -0.9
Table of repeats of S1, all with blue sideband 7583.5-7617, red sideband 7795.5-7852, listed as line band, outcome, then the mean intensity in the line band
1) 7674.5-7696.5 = -1.0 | 12.1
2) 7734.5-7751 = 3.6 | 9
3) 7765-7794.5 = 0.8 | 11.1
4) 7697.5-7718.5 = 0.1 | 11.4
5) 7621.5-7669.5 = -1.6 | 12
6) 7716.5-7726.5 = -0.1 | 11.6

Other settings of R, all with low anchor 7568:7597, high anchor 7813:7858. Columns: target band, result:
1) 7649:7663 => -0.041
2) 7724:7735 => 0.017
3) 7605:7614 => 0.033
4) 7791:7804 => 0.016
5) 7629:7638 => 0.011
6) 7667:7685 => -0.056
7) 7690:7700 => -0.018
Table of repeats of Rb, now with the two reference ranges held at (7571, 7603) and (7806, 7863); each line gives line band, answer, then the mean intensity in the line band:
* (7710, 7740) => 0.9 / 11.2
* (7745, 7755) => 3.0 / 8.04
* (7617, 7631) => -0.2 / 11.9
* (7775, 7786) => 0.3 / 11.2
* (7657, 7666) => -0.4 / 12.2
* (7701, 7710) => 0.1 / 11.4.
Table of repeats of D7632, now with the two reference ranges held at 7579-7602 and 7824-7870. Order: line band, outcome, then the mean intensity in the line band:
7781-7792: 0.2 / 11.3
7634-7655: -0.4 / 12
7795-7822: 0.3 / 11.4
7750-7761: 2.5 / 8.94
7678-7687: -0.4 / 12.2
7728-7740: 0.9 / 10.7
